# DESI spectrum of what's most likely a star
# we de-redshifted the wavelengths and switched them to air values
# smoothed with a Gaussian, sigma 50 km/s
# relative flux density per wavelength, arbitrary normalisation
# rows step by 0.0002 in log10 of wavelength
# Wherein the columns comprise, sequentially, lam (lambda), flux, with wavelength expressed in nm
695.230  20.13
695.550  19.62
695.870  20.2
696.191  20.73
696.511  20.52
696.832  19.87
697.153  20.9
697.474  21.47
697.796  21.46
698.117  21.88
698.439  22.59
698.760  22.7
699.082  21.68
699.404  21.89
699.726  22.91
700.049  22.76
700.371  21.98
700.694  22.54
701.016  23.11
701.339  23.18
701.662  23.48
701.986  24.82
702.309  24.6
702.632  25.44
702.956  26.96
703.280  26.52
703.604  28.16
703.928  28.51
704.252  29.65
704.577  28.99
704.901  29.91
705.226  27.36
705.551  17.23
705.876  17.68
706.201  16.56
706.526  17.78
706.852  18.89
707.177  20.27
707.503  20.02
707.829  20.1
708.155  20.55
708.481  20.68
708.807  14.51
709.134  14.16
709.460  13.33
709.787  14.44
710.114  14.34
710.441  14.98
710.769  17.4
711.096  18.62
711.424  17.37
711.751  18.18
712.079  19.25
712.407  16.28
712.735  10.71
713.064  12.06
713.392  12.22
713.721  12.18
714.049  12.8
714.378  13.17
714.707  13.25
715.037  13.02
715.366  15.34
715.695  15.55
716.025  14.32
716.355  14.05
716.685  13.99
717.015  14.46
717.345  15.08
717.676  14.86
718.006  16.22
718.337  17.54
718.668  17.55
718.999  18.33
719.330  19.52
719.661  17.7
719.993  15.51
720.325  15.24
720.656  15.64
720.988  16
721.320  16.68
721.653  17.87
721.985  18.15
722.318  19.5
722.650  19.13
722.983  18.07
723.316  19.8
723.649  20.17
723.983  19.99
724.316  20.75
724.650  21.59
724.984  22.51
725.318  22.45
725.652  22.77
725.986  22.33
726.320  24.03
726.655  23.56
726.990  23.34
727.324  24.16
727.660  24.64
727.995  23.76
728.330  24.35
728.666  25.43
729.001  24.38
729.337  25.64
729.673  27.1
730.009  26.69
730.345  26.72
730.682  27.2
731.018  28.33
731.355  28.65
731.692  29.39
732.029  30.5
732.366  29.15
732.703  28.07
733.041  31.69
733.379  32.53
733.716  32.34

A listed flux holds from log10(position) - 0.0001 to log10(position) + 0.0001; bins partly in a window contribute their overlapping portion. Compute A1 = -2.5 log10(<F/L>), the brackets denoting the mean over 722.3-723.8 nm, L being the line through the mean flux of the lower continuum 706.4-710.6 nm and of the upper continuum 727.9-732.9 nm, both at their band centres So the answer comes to 0.226 mag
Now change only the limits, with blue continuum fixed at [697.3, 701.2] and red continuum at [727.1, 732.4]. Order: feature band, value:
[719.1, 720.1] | 0.38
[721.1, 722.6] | 0.37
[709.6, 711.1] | 0.46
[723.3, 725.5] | 0.22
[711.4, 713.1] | 0.46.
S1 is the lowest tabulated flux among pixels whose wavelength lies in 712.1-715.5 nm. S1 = 10.71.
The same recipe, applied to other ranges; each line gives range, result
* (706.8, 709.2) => 14.16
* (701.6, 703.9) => 23.48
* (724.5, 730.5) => 21.59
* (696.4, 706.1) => 17.23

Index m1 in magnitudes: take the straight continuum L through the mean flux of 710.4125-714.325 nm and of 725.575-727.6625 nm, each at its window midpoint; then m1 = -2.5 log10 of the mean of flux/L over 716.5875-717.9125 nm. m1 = 0.22 mag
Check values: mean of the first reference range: 15.1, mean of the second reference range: 23.5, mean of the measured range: 14.7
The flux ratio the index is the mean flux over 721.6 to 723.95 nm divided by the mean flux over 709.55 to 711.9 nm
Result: 1.17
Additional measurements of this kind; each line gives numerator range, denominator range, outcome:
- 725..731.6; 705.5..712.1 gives 1.44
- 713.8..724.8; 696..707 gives 0.72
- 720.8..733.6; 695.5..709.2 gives 1.07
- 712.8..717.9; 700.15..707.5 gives 0.58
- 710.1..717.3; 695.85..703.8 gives 0.64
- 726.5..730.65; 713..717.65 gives 1.82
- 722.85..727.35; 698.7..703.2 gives 0.93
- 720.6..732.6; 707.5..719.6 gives 1.48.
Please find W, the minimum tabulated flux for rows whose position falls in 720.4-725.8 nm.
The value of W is 15.64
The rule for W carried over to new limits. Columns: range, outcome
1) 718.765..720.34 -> 15.24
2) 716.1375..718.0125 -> 13.99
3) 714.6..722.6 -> 13.02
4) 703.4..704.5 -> 28.16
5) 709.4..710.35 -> 13.33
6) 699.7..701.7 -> 21.98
